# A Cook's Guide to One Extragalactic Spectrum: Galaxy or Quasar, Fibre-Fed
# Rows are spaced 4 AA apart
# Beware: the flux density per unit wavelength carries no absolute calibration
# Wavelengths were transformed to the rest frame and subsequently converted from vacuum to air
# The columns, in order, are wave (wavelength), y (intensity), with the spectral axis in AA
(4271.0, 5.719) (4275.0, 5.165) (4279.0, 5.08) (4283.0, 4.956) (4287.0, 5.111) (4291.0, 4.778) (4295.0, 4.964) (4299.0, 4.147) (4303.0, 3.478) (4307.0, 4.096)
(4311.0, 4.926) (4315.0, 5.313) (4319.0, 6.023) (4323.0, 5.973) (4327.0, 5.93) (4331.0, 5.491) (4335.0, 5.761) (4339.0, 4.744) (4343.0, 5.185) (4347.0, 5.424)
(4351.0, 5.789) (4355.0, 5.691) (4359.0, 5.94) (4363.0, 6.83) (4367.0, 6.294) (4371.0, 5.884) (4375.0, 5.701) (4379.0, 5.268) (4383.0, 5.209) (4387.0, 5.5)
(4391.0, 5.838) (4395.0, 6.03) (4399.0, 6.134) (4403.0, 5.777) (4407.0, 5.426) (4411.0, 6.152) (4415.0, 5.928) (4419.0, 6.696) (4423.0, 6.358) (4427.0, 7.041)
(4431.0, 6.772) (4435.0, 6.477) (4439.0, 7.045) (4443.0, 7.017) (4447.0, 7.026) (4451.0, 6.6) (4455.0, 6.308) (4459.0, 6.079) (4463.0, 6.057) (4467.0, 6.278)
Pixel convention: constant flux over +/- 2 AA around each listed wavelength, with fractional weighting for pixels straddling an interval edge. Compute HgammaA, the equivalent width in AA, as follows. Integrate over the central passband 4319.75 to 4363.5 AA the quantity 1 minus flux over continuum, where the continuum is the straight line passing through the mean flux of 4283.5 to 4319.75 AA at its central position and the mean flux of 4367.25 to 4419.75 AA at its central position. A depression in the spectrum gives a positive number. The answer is -4.07 AA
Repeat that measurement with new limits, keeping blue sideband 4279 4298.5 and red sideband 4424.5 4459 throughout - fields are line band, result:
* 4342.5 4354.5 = 0.2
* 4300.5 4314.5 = 2.3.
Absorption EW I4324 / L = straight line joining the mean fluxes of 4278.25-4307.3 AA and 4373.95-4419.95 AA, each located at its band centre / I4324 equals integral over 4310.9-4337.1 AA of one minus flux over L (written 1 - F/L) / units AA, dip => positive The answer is -3.9 AA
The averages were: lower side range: 4.58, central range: 5.68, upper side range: 5.79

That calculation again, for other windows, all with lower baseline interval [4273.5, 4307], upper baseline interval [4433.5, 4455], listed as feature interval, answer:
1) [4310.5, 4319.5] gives -0.7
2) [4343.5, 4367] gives -1.5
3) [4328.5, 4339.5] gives -0.4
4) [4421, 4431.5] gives -0.3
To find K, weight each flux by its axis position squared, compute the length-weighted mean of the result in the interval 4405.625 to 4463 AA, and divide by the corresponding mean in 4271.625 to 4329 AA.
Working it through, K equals 1.4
